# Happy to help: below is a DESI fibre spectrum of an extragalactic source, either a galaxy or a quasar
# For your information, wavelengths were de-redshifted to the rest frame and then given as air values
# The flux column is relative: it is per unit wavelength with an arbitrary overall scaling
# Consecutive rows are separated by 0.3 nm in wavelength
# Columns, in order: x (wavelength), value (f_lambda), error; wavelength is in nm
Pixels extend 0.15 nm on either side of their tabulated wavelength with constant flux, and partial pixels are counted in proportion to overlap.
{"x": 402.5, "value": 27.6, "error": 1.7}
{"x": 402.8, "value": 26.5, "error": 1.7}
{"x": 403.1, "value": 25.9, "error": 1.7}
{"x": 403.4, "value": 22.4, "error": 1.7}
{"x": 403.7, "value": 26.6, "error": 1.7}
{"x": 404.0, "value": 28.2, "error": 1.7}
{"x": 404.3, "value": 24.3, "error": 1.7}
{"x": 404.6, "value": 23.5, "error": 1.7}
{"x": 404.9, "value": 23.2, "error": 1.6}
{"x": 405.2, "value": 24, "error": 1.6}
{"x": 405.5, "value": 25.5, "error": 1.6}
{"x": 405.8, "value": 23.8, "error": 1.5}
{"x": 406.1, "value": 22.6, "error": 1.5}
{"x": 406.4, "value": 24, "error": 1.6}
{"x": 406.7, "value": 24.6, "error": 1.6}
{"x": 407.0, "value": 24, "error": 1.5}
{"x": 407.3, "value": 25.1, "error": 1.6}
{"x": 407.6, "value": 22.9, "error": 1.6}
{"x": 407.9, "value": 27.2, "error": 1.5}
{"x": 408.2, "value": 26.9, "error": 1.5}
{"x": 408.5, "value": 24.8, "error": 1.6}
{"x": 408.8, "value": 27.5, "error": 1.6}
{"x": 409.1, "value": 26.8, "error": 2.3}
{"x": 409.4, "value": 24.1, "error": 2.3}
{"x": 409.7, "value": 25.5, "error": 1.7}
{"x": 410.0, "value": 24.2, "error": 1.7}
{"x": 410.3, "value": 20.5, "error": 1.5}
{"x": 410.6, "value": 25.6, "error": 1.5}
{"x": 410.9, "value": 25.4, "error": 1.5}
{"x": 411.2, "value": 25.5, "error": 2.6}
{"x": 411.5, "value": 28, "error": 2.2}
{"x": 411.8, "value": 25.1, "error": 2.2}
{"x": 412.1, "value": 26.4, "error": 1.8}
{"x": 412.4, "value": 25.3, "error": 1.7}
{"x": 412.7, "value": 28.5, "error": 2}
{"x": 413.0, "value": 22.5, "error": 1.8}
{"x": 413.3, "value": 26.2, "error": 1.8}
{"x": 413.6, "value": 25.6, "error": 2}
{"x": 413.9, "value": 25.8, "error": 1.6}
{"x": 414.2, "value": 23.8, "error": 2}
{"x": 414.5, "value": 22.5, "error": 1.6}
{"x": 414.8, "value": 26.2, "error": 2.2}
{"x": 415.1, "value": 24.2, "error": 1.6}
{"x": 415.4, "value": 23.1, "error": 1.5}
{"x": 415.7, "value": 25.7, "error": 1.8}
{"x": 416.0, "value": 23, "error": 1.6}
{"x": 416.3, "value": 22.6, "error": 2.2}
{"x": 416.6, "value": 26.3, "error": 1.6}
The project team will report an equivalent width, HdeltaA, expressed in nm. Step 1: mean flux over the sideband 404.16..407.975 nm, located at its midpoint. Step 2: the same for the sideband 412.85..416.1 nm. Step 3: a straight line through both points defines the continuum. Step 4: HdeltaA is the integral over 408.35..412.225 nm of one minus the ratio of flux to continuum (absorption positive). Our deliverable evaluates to -0.17 nm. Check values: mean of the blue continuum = 24.1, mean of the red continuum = 24.4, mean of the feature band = 25.3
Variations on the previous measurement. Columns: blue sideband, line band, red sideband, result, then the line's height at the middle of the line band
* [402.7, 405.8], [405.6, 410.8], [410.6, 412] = 0.160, 25.5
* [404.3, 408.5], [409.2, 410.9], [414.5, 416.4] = 0.006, 24.3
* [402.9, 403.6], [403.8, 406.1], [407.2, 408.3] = 0.029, 24.9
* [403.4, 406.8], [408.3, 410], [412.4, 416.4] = -0.075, 24.5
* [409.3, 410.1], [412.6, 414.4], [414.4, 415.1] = -0.054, 24.5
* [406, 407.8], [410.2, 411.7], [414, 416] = -0.066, 24.1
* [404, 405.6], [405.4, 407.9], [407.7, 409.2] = 0.124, 25.5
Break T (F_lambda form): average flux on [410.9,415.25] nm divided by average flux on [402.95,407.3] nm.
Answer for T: 1.04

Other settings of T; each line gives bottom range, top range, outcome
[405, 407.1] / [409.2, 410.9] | 1.01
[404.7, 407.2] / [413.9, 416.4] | 1.00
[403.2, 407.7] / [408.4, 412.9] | 1.05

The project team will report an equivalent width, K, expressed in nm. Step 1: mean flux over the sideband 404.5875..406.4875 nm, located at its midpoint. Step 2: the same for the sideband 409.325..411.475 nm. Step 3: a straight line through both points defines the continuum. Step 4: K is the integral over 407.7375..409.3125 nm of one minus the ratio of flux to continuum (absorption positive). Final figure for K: -0.143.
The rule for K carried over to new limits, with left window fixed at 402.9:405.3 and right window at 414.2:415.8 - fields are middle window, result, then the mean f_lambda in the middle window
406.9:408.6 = -0.04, 25.2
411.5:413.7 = -0.13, 25.8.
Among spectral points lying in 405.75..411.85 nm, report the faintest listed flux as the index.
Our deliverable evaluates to 20.5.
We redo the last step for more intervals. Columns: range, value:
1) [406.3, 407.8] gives 22.9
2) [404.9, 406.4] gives 22.6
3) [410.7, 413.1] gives 22.5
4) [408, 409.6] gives 24.1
